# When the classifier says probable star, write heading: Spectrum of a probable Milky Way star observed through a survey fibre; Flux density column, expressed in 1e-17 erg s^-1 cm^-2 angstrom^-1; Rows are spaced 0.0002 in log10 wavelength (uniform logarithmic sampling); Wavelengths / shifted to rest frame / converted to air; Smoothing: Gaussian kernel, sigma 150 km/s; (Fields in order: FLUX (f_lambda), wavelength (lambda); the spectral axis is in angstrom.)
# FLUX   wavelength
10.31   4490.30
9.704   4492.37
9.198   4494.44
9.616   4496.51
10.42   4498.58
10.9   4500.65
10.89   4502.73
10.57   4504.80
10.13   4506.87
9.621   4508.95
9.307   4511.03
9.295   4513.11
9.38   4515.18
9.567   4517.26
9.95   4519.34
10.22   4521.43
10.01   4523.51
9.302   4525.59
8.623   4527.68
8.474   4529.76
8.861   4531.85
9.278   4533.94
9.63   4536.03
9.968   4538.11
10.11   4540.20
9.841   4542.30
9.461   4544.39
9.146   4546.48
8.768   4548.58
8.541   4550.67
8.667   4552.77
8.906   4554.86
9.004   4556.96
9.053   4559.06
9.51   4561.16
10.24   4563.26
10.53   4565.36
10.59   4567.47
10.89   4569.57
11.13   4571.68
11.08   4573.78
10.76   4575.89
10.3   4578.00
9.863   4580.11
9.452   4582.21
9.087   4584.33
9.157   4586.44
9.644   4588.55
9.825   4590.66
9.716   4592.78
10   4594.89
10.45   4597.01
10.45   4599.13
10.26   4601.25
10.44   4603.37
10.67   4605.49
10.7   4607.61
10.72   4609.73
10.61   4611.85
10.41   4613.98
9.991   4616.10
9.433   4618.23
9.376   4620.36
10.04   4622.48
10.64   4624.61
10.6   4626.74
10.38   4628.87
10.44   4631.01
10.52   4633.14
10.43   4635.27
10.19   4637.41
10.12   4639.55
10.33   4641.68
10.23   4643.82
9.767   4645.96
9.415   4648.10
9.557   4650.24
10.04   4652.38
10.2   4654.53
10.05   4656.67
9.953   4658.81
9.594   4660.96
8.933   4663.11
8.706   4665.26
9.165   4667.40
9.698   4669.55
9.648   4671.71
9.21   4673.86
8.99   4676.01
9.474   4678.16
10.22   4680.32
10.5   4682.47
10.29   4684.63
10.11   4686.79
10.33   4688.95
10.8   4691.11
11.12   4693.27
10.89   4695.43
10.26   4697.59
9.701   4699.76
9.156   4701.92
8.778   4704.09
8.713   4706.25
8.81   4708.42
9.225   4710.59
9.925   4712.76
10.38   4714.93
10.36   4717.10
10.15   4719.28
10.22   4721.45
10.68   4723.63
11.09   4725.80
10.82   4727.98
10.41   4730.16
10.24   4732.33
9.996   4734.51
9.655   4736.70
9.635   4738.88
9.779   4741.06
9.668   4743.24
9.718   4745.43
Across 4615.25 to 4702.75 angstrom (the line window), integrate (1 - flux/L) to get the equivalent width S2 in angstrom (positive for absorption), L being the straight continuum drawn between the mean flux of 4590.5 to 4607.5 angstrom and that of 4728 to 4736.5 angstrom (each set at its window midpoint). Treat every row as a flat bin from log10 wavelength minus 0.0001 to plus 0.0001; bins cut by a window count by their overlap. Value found 2.4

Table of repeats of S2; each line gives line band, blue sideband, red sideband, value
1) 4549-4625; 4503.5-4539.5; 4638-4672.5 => -2.78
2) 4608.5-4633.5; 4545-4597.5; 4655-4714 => -1.32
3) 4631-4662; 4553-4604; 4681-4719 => -0.21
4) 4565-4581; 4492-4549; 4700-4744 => -1.54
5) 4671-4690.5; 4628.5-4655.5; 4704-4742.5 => 0.30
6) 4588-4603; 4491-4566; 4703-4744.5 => -0.60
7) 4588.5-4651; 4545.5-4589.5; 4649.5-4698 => -2.39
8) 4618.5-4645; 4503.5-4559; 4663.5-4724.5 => -1.59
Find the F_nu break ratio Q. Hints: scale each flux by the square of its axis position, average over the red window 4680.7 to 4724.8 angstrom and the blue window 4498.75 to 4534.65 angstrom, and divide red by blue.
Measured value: 1.12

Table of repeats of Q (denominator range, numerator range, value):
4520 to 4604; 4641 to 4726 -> 1.07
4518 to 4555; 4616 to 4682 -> 1.11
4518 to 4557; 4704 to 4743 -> 1.16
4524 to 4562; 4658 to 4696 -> 1.14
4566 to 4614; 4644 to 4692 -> 0.98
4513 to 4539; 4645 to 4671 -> 1.08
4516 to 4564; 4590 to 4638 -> 1.14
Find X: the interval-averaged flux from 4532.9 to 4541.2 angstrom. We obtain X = 9.75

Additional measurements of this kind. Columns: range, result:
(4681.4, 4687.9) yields 10.3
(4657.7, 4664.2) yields 9.49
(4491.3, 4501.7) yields 9.96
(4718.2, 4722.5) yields 10.2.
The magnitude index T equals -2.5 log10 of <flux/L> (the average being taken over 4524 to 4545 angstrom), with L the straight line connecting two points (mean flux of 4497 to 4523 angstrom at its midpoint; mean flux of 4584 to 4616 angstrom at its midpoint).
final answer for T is 0.08 mag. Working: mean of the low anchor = 10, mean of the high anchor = 10.2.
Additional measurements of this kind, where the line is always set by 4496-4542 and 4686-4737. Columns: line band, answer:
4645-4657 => 0.02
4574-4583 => -0.04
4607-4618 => -0.05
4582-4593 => 0.04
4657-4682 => 0.06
